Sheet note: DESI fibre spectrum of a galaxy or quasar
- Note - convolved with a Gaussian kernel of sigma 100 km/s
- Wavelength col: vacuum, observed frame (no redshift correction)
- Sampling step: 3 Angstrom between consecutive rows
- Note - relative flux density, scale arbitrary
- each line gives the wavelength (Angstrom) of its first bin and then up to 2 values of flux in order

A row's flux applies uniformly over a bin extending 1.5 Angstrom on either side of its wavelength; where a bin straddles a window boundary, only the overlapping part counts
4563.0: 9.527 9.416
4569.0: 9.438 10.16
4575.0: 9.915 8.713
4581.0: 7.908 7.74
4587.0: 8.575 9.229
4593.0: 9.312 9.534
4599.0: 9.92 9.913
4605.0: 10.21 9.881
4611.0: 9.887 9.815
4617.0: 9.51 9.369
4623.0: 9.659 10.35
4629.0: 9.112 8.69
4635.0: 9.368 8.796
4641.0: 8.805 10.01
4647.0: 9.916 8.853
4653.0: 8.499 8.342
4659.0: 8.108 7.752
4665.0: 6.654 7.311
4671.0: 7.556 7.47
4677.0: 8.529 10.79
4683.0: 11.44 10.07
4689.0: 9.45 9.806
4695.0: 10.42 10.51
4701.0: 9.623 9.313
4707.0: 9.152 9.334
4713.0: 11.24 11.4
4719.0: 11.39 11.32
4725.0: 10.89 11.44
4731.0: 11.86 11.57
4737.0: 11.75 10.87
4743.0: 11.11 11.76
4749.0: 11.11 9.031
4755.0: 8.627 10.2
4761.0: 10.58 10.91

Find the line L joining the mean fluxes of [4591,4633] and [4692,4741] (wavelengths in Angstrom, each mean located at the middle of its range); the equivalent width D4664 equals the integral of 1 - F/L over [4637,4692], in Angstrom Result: 7.4 Angstrom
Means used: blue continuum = 9.66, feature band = 8.82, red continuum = 10.7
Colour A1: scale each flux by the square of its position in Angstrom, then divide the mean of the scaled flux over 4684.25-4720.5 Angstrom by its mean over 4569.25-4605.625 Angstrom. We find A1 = 1.15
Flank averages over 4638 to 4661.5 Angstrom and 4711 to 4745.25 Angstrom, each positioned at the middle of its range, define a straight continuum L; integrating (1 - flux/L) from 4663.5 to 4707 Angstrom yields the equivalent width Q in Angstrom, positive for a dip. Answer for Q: 3.5 Angstrom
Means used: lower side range 8.87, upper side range 11.3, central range 9.21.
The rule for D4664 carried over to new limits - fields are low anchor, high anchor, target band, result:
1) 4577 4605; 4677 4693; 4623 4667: 3.90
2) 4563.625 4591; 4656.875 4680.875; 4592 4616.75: -3.12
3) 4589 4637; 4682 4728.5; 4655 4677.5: 5.35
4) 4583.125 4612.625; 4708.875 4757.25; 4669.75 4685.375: 1.65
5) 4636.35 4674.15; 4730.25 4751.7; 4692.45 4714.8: 0.10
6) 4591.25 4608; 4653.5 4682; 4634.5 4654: -1.09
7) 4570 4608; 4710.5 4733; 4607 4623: -0.01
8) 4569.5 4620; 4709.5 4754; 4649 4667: 3.85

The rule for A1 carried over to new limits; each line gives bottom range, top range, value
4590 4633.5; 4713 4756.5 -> 1.20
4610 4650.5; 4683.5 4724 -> 1.12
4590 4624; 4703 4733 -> 1.16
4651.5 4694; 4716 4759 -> 1.29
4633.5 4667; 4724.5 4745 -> 1.37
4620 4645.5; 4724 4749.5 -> 1.27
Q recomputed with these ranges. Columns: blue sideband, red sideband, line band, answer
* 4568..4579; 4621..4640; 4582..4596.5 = 1.10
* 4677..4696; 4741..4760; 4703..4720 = -0.10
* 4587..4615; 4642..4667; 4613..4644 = -1.02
